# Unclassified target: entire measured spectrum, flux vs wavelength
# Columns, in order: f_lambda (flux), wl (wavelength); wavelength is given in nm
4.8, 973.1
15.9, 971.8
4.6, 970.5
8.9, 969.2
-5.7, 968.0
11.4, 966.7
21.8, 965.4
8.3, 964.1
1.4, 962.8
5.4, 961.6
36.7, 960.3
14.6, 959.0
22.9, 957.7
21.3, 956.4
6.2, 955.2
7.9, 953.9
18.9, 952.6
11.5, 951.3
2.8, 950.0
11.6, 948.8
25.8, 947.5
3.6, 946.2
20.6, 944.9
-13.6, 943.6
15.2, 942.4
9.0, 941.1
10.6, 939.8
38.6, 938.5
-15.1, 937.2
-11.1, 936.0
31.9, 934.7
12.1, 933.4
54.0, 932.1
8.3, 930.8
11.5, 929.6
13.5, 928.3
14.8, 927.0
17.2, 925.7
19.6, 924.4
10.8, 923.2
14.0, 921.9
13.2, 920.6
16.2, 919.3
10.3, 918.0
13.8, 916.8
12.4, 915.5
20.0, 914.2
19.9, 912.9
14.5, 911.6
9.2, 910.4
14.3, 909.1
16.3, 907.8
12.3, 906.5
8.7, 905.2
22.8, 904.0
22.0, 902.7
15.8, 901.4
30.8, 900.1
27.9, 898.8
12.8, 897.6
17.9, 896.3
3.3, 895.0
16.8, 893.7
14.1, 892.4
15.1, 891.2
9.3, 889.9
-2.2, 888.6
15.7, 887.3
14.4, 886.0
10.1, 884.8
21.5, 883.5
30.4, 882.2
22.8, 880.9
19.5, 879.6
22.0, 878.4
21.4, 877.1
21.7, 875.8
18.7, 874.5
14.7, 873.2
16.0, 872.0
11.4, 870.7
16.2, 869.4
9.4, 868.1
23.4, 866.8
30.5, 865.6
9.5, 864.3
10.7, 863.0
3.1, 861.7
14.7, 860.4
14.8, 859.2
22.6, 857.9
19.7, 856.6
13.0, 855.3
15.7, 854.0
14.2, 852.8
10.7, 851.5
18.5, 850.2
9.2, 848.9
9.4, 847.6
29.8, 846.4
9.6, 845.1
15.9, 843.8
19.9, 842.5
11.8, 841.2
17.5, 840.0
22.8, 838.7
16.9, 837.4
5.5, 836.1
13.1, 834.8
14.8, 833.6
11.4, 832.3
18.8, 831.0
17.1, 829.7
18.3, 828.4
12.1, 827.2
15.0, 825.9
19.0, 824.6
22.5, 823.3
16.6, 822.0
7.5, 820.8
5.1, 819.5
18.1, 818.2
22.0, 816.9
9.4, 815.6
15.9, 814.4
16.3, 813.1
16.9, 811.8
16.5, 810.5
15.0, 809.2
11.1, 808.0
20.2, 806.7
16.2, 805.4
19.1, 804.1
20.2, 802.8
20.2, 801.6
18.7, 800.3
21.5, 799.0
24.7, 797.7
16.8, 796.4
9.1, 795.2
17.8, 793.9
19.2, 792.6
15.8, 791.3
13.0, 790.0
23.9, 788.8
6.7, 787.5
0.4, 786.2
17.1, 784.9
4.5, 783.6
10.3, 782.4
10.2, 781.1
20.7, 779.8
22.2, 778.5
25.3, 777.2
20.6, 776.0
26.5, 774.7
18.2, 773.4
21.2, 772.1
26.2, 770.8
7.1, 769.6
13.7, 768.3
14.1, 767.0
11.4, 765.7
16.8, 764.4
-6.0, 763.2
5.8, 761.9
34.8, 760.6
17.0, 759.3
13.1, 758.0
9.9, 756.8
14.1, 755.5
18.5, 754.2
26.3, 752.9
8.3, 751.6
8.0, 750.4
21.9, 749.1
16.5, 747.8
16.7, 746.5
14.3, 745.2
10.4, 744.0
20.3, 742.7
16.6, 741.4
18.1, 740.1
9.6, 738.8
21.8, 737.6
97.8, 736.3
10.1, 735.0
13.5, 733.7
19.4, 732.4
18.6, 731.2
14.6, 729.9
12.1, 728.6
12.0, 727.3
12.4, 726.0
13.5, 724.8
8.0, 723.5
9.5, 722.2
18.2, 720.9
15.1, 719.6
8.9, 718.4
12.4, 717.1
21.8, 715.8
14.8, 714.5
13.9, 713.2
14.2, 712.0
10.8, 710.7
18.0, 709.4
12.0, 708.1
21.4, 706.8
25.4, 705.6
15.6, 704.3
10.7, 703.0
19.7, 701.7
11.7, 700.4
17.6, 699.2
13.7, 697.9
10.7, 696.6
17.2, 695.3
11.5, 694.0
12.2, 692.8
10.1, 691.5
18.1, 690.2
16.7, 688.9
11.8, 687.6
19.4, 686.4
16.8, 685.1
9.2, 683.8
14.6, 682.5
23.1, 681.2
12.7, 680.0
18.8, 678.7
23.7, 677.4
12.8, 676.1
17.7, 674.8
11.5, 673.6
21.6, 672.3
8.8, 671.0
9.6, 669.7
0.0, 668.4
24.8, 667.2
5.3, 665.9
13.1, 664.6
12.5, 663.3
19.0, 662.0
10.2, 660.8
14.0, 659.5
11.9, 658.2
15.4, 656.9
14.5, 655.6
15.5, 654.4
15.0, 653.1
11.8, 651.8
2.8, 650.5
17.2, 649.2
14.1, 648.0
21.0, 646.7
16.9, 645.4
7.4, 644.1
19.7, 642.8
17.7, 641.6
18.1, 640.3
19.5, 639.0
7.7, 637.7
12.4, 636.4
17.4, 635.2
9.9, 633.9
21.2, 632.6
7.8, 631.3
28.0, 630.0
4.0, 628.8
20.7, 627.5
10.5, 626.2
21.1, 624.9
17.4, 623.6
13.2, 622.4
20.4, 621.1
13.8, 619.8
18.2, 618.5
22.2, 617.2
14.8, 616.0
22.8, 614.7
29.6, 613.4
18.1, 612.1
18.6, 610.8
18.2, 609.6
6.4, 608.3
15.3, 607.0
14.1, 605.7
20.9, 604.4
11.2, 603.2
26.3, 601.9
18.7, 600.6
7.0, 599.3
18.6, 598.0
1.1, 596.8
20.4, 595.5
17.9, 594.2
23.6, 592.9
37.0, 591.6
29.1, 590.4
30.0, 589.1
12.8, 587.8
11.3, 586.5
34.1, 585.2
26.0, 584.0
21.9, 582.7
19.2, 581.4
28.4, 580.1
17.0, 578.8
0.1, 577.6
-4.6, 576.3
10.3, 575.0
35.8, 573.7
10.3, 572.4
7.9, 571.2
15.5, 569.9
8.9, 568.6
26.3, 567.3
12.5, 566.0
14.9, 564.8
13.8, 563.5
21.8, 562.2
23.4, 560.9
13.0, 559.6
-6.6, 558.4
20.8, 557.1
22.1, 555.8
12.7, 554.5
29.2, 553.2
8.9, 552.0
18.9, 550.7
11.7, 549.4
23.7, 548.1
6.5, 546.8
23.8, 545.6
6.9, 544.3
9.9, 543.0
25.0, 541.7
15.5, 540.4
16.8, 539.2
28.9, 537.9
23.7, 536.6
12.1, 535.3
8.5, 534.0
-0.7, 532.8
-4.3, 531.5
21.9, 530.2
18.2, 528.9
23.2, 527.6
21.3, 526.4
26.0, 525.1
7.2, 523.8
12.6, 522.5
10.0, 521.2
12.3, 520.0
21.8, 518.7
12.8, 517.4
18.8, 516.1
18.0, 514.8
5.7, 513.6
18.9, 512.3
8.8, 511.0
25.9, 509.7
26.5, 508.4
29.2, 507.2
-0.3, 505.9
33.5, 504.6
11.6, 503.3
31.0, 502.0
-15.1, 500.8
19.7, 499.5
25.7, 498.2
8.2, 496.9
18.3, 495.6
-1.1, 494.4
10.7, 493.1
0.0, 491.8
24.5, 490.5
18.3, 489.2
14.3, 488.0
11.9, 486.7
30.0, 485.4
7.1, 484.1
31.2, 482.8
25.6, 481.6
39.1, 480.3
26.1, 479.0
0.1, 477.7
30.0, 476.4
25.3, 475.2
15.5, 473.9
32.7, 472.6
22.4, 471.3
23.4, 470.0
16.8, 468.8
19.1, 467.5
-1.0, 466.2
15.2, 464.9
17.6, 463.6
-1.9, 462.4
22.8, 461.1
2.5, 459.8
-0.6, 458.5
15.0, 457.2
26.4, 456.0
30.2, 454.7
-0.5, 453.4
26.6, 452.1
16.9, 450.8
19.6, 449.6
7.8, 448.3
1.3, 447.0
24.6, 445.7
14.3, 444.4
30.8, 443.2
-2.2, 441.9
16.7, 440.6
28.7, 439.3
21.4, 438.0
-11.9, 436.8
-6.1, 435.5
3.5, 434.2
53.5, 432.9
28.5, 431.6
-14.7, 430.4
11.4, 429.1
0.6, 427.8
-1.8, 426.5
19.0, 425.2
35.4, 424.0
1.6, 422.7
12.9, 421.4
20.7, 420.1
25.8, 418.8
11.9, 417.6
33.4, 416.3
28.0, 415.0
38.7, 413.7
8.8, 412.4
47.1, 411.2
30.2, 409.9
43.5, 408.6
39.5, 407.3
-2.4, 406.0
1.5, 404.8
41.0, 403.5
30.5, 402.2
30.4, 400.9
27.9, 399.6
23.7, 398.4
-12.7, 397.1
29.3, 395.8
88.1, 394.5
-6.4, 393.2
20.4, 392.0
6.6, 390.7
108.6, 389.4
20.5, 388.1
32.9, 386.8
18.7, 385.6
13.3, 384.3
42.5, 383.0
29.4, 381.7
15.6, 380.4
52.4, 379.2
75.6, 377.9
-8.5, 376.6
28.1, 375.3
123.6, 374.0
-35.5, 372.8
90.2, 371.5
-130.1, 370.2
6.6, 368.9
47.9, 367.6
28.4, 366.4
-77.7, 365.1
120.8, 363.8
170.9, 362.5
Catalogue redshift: 0.97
